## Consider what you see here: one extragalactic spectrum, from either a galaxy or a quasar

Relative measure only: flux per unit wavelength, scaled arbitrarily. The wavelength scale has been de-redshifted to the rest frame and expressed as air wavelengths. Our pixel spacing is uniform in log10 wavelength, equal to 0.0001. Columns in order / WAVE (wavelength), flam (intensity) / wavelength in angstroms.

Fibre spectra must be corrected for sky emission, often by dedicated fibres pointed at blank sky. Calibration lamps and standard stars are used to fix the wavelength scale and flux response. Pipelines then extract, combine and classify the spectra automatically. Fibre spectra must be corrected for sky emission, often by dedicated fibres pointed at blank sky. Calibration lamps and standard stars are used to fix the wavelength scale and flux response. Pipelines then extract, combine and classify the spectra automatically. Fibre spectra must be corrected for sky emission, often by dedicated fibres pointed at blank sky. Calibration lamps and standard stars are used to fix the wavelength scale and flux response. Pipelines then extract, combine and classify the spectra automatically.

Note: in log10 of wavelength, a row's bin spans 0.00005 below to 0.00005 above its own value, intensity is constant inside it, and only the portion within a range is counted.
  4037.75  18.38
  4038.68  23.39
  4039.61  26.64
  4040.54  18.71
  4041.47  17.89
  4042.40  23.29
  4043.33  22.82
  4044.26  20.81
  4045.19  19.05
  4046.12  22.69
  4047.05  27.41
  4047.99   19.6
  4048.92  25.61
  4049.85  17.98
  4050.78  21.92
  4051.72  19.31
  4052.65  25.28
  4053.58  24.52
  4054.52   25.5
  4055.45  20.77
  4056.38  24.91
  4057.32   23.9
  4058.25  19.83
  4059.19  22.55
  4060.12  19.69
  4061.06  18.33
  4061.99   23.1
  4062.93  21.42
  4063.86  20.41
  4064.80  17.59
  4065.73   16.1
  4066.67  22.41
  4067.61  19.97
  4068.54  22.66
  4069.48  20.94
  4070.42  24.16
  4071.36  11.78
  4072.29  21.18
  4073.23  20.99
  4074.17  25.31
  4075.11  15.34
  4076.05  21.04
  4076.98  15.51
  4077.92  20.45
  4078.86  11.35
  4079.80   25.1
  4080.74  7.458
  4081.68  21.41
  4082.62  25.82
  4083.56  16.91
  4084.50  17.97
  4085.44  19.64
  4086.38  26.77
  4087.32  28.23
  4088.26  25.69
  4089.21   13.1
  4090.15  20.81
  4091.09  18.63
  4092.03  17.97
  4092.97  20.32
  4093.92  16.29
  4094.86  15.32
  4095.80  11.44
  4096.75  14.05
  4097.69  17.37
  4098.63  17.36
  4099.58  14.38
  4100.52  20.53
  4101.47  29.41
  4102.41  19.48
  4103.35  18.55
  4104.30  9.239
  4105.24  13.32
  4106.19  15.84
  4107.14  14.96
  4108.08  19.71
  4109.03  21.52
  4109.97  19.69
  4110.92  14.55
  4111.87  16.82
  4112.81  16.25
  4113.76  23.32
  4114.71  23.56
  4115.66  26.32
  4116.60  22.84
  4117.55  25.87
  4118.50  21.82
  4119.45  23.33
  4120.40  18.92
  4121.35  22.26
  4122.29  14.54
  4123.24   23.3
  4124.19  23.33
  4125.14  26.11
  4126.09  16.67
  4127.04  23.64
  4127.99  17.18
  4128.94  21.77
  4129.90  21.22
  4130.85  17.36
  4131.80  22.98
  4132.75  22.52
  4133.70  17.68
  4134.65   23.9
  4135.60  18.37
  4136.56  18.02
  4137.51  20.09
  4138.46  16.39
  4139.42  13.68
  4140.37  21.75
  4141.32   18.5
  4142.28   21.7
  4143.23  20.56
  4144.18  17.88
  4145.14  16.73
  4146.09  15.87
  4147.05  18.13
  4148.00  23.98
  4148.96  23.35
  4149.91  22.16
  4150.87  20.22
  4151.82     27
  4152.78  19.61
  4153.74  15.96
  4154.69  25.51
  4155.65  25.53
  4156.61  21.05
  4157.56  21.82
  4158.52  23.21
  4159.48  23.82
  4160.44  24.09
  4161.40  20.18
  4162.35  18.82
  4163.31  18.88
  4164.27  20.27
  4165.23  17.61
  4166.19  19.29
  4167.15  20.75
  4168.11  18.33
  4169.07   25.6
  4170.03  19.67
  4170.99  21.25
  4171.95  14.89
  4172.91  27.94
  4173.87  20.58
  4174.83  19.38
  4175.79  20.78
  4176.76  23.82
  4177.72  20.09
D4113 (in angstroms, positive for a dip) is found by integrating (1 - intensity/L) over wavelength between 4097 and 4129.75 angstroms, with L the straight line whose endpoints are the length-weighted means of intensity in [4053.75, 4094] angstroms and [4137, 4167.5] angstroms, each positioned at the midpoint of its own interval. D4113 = 0.92 angstroms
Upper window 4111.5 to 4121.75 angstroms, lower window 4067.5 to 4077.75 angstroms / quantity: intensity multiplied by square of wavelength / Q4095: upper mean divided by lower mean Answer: 1.13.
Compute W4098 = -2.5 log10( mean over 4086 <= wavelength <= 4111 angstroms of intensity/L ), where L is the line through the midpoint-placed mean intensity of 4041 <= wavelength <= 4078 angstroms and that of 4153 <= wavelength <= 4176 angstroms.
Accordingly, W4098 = 0.15 mag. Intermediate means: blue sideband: 21.1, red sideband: 21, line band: 18.3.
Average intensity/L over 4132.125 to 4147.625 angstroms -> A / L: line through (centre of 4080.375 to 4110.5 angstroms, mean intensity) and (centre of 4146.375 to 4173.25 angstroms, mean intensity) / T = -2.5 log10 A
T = 0.08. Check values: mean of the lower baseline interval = 18.4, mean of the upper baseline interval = 21.3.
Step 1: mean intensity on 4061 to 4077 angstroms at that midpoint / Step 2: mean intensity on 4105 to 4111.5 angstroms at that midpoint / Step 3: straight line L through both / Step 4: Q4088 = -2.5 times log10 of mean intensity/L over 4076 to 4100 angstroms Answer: 0.01 mag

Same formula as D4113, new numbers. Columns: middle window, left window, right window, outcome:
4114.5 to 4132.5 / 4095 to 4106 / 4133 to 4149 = -3.61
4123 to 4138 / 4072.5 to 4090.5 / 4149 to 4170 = 0.02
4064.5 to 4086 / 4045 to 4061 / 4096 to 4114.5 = 1.19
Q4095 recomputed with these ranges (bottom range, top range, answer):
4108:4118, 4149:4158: 1.08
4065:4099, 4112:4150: 1.10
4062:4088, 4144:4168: 1.08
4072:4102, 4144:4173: 1.13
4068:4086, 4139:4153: 1.08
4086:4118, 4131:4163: 1.10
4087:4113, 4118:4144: 1.15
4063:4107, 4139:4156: 1.12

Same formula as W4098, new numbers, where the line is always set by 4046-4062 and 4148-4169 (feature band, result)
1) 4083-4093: 0.07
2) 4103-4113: 0.31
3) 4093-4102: 0.25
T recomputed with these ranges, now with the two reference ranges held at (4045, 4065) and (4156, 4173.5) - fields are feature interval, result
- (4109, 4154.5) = 0.05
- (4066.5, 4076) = 0.07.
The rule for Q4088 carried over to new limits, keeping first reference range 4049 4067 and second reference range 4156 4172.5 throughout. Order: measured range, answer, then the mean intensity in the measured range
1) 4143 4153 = 0.01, 20.5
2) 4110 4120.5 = -0.01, 21.2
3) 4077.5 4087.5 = 0.07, 19.9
